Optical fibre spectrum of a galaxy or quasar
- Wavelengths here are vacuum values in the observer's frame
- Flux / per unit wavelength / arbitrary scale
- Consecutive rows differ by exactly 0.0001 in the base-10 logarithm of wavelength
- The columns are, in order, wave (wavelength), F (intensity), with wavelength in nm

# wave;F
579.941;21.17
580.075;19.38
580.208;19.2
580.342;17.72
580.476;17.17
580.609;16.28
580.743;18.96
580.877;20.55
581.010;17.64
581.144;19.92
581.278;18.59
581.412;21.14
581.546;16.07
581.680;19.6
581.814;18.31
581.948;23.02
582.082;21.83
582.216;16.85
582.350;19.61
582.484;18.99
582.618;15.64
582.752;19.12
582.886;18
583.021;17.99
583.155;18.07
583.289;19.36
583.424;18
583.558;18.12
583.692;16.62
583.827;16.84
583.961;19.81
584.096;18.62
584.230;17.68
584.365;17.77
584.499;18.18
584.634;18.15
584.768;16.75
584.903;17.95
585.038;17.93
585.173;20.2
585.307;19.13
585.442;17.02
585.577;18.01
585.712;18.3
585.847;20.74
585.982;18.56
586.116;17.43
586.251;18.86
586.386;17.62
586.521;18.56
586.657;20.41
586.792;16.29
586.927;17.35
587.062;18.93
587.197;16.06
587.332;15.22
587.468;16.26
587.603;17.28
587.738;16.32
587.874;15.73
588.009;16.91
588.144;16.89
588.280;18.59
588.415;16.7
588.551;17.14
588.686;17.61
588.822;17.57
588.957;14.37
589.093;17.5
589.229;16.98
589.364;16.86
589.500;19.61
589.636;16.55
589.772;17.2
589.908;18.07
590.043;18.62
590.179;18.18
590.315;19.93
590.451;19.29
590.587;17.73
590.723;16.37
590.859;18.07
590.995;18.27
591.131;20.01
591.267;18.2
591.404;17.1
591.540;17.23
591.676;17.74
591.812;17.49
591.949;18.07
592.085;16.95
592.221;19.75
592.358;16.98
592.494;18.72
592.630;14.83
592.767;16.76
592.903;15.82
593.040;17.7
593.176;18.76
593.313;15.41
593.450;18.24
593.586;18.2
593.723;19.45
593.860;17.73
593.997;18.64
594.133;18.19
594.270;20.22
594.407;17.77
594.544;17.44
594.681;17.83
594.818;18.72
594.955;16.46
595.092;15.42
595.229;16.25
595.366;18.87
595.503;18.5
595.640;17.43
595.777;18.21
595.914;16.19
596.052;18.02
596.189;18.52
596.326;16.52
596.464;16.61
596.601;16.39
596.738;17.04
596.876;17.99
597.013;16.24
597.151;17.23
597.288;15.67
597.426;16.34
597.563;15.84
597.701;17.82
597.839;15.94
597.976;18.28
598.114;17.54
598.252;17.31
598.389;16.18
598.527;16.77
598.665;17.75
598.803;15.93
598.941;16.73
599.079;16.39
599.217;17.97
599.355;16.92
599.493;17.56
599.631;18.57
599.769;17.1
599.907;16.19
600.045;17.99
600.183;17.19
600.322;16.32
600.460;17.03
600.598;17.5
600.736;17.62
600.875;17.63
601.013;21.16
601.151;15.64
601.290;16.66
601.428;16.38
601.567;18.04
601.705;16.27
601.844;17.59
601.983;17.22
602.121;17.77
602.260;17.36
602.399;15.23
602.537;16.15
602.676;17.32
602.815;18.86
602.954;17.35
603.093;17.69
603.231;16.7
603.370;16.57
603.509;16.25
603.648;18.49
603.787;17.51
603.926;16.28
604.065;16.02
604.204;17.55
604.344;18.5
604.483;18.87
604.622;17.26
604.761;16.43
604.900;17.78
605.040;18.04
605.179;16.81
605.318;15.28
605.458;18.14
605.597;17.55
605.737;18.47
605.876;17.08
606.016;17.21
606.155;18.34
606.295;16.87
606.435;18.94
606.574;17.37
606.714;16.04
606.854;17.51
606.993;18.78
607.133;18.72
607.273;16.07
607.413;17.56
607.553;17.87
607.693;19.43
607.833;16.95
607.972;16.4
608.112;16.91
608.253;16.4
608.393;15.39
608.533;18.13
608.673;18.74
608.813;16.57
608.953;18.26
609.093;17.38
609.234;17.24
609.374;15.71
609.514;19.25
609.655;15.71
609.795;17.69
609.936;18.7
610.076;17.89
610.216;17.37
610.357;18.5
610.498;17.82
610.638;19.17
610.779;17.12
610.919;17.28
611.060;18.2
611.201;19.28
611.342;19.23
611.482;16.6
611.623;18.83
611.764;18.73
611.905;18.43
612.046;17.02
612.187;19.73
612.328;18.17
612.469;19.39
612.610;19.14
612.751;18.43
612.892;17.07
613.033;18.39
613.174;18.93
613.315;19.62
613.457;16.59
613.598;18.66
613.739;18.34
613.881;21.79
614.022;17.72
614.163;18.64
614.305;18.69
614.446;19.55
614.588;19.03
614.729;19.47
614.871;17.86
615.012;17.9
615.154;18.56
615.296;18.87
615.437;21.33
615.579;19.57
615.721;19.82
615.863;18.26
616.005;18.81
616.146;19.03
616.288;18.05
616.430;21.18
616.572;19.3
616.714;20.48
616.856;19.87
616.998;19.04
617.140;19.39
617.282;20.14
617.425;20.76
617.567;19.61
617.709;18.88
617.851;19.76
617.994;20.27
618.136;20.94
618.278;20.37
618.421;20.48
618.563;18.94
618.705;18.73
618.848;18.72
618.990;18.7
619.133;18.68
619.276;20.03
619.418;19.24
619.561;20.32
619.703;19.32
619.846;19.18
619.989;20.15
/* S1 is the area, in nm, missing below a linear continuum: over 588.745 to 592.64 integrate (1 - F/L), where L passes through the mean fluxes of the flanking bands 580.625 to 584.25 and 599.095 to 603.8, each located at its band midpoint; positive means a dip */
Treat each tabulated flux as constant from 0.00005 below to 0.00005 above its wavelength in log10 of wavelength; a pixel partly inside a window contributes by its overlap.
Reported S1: 0.06 nm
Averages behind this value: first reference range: 18.7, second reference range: 17.3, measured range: 17.8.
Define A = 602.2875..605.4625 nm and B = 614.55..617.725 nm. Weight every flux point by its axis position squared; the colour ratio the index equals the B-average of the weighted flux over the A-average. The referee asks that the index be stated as 1.2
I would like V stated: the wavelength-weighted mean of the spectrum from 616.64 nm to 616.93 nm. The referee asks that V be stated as 20.2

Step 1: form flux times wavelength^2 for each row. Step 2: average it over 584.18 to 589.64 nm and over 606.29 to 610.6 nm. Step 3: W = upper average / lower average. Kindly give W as 1.1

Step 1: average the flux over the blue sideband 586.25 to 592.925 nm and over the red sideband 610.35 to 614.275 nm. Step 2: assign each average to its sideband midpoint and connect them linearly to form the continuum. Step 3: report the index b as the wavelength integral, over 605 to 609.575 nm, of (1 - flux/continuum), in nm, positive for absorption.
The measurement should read 0.21 nm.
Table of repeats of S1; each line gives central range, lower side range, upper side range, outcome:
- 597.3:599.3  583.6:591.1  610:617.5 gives 0.144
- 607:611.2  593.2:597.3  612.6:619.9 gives 0.245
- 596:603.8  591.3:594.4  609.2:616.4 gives 0.374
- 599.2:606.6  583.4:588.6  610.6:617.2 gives 0.428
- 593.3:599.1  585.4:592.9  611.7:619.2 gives 0.222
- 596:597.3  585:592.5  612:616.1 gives 0.074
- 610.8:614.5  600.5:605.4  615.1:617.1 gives 0.067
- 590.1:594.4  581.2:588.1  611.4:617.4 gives 0.097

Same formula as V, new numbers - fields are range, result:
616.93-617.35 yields 19.5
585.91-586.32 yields 18.3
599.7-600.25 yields 17.1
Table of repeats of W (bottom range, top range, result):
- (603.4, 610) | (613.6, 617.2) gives 1.14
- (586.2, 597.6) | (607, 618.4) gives 1.14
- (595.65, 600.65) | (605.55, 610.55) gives 1.06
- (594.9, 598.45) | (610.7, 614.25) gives 1.14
